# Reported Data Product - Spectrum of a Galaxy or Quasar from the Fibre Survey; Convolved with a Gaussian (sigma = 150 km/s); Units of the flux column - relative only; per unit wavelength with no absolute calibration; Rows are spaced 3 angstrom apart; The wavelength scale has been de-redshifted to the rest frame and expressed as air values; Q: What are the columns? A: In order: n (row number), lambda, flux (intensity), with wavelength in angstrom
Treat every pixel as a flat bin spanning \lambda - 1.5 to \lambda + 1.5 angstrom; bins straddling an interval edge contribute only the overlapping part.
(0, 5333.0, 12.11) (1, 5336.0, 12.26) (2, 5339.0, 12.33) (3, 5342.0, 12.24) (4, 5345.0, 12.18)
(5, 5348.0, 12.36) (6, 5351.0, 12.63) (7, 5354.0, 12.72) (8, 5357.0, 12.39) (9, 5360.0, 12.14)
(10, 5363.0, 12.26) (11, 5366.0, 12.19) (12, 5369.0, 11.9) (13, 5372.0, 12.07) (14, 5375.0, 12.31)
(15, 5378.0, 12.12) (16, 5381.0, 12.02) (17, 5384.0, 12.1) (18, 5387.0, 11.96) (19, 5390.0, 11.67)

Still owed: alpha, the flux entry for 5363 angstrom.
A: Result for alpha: 12.26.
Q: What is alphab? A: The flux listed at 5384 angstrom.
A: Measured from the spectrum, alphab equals 12.1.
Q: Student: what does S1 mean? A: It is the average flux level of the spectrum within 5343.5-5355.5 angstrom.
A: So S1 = 12.5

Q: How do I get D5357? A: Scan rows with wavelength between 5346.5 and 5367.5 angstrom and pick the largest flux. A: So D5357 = 12.72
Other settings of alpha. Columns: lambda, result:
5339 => 12.33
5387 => 11.96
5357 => 12.39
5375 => 12.31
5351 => 12.63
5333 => 12.11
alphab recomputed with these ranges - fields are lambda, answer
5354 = 12.72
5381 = 12.02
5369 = 11.9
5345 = 12.18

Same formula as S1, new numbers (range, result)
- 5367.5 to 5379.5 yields 12.1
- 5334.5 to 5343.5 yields 12.3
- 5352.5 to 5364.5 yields 12.4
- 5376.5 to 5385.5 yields 12.1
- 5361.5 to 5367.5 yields 12.2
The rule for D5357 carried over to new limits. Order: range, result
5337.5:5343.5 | 12.33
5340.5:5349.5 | 12.36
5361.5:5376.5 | 12.31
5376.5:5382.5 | 12.12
